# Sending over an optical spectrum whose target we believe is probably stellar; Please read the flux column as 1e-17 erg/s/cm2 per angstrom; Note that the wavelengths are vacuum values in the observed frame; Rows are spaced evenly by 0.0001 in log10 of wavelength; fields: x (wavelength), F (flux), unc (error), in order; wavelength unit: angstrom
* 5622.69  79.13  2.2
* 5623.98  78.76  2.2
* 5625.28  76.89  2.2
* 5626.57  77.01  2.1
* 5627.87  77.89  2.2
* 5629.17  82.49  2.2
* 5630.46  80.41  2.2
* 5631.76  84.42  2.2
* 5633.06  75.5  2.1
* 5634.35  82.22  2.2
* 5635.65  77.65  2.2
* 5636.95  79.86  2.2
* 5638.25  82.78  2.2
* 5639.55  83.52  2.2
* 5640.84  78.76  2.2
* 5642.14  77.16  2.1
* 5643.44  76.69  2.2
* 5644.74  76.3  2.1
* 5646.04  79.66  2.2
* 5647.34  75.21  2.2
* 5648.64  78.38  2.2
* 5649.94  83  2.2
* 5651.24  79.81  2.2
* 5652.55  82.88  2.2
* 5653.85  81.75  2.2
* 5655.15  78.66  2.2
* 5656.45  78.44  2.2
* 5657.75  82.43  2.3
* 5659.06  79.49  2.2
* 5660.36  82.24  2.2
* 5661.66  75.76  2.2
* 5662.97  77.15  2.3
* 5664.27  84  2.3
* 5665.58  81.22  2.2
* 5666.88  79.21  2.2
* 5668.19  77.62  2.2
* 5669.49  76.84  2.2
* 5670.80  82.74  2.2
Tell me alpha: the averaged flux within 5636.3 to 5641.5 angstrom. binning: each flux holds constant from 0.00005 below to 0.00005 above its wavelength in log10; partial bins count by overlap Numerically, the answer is 81.3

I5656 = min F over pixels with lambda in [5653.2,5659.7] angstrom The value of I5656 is 78.44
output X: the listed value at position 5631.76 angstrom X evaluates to 84.42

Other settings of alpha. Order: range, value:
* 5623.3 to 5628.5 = 77.7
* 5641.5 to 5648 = 77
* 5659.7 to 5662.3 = 79.2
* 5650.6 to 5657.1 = 80.3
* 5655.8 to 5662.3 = 79.7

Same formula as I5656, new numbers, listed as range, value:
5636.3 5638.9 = 79.86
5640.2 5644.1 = 76.69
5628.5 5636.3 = 75.5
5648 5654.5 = 78.38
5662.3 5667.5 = 77.15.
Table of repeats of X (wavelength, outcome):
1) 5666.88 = 79.21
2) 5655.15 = 78.66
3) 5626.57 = 77.01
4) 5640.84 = 78.76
